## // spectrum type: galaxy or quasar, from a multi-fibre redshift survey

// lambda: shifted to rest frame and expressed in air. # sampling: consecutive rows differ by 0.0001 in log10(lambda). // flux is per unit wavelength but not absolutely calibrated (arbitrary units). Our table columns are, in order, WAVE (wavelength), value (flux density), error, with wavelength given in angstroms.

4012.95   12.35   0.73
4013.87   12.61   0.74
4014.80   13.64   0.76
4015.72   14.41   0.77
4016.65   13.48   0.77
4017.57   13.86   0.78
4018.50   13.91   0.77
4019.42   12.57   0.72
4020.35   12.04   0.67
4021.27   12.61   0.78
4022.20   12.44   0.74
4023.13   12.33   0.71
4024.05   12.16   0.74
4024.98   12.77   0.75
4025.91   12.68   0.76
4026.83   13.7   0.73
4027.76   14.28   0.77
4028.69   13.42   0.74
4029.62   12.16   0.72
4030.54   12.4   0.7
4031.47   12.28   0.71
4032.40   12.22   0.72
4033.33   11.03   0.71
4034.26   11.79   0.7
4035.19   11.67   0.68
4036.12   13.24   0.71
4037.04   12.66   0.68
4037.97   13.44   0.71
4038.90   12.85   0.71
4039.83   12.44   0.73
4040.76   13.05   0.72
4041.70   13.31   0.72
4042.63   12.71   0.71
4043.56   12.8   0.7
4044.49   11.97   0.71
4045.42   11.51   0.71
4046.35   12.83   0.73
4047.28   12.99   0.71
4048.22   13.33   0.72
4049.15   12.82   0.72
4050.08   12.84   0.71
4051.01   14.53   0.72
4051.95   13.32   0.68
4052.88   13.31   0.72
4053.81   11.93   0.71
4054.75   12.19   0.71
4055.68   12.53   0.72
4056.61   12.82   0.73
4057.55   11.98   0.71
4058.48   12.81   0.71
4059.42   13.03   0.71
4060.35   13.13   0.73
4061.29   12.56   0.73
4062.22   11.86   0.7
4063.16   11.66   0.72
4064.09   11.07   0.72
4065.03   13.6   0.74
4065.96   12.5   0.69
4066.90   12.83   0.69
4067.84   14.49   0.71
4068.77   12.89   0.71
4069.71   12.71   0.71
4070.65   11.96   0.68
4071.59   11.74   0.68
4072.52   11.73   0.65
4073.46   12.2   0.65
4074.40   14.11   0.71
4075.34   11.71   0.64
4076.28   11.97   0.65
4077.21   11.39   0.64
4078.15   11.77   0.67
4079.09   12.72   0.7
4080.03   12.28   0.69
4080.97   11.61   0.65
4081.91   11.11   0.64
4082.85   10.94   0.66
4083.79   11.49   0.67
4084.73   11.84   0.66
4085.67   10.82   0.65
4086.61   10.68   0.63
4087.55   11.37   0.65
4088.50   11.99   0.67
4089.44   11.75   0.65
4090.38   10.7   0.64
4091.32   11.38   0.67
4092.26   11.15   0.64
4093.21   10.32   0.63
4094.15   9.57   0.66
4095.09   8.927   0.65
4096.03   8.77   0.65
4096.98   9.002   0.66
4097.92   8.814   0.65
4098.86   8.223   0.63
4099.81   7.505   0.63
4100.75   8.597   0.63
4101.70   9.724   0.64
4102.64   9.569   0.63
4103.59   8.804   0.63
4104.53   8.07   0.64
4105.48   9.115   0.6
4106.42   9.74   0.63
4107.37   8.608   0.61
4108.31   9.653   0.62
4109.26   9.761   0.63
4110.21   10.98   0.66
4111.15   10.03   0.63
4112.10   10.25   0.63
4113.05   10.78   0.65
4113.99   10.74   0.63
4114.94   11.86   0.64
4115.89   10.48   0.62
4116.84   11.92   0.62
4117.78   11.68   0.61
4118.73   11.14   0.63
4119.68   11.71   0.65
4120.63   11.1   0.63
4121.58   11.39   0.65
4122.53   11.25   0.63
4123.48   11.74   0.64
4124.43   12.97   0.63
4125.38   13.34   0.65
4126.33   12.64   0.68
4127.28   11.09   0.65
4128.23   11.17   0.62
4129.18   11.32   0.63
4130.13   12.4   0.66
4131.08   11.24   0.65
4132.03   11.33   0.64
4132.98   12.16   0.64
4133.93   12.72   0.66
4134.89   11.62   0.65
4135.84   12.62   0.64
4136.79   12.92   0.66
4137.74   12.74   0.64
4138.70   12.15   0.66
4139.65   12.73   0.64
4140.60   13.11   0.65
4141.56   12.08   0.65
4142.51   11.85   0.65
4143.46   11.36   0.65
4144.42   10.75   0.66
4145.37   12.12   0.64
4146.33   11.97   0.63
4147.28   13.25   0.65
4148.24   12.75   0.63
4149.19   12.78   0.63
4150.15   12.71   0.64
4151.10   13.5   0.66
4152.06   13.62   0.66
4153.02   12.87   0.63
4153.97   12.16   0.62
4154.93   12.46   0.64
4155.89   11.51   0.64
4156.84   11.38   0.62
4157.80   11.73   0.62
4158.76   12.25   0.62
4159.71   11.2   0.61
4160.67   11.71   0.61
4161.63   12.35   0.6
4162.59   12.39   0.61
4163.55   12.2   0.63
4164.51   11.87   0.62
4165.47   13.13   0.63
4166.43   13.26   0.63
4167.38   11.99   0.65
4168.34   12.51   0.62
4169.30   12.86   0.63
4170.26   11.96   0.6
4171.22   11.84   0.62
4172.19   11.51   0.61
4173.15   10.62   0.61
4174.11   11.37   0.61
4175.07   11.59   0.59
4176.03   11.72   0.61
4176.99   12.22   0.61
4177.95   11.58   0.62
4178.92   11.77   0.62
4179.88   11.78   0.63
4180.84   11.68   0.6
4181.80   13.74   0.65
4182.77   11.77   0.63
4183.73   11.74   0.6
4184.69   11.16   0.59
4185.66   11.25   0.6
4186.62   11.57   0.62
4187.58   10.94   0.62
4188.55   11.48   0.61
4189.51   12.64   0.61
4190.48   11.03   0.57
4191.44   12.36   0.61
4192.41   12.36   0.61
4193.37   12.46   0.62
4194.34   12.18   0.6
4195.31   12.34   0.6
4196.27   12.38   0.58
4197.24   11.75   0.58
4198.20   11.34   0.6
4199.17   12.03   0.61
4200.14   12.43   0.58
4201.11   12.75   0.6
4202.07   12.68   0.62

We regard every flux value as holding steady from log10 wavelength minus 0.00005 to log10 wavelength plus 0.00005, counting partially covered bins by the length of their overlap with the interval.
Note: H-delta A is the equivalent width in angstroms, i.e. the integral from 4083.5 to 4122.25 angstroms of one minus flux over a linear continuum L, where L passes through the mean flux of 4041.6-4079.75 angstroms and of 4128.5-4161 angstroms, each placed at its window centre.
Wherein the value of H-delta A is 6.7 angstroms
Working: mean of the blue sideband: 12.6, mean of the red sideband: 12.2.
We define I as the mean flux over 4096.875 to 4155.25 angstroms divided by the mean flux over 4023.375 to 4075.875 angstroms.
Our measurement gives 0.9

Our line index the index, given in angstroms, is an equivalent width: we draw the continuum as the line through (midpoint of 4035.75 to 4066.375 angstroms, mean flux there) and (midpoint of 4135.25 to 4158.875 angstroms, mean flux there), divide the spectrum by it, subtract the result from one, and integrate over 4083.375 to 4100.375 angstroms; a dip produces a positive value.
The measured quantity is 3.2 angstroms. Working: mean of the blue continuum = 12.7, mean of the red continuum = 12.4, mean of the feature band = 10.2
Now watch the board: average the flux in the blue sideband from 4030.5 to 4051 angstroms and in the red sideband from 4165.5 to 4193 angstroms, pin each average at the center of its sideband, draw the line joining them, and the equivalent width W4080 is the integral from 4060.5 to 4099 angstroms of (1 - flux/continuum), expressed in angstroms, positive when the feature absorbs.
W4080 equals 2.8 angstroms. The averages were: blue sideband 12.6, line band 11.5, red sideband 11.9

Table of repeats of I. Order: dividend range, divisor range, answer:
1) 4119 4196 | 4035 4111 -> 1.04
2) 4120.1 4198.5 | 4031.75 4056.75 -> 0.95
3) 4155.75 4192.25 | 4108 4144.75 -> 1.02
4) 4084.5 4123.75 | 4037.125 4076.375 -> 0.81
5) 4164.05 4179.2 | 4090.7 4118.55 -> 1.22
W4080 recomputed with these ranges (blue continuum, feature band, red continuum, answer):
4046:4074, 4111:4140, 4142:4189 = 1.3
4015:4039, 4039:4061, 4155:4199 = -0.2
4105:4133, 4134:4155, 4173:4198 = -2.0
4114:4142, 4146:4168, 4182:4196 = -0.9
